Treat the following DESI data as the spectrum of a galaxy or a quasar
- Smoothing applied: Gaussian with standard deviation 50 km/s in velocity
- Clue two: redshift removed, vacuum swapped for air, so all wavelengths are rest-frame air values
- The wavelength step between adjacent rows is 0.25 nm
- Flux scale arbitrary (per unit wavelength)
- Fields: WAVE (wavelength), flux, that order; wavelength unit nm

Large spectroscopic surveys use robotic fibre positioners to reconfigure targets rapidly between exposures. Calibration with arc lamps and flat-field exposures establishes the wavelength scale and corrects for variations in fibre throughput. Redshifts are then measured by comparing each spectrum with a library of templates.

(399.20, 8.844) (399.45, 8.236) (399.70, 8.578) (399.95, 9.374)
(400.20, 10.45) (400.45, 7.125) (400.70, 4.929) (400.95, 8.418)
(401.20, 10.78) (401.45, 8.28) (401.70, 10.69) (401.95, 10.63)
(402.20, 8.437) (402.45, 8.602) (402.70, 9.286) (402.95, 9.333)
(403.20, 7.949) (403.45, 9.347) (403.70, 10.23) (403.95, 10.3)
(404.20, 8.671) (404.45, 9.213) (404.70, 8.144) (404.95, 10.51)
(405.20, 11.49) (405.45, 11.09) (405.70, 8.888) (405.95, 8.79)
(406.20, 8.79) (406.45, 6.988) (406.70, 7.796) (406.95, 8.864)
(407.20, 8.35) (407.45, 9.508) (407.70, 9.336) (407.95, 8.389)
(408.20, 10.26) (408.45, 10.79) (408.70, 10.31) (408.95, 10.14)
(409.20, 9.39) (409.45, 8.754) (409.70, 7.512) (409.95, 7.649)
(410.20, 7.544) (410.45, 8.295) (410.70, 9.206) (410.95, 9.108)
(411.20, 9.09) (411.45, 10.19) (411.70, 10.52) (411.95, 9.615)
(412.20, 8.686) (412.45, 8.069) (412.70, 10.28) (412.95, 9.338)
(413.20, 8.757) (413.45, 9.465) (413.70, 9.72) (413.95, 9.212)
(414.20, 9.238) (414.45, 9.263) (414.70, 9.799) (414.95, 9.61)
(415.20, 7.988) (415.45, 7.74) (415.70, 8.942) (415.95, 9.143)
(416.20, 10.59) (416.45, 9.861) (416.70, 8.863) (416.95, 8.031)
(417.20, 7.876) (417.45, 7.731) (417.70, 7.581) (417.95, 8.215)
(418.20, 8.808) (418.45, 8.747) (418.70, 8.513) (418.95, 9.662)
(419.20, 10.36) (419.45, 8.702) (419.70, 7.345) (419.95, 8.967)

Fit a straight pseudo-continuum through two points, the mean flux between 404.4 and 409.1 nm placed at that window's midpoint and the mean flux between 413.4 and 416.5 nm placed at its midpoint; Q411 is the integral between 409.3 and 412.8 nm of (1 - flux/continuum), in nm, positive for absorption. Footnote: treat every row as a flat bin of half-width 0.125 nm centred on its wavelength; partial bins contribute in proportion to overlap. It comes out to 0.16 nm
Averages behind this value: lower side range 9.35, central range 8.89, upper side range 9.26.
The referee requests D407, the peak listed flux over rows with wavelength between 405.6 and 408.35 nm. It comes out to 10.26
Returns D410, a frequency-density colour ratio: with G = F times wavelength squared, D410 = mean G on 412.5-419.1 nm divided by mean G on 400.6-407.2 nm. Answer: 1.0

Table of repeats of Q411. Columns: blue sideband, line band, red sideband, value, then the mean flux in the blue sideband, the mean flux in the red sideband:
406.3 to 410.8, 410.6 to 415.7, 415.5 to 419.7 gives -0.25 nm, 8.84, 8.79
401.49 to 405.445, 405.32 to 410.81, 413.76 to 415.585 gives 0.23 nm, 9.54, 9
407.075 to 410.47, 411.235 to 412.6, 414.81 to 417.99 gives -0.08 nm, 9.04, 8.65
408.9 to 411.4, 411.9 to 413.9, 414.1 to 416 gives -0.09 nm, 8.67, 8.95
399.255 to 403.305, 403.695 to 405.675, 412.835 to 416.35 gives -0.21 nm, 8.82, 9.2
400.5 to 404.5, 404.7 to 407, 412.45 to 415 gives -0.02 nm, 9.03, 9.4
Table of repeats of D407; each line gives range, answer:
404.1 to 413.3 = 11.49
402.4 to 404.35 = 10.3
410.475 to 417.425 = 10.59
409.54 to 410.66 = 8.295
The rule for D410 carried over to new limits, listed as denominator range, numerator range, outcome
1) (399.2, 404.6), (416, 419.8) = 1.05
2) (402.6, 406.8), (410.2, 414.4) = 1.04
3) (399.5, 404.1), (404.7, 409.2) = 1.07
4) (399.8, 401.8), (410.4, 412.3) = 1.13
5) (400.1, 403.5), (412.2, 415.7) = 1.09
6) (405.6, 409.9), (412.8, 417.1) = 1.06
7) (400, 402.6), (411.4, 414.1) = 1.13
